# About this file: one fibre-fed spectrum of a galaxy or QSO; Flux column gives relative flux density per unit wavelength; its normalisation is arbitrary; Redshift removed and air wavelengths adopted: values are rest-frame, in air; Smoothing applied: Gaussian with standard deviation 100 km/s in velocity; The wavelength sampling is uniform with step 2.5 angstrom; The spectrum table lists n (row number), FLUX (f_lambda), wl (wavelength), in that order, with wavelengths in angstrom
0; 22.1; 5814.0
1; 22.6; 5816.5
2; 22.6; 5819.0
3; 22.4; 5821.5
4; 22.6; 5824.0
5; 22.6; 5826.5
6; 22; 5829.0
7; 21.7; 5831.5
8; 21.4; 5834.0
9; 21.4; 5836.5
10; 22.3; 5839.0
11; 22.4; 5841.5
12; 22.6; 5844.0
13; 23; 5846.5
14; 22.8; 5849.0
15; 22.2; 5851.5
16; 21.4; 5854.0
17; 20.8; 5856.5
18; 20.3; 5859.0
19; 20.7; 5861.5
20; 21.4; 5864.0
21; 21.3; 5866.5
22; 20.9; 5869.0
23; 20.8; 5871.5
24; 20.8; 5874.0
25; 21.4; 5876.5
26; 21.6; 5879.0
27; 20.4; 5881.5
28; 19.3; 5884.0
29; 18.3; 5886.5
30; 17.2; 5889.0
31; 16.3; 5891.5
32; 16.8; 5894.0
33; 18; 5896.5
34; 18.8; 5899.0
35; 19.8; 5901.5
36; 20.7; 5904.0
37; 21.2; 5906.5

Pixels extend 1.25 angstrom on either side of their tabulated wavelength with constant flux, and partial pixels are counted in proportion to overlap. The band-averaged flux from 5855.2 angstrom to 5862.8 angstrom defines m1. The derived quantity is 20.6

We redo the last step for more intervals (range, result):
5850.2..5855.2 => 21.8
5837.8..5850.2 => 22.6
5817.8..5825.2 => 22.5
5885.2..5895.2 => 17.2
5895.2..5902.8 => 18.9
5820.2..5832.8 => 22.3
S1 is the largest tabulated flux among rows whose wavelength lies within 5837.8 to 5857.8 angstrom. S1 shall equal 23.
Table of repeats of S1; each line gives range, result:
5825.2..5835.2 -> 22.6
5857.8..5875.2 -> 21.4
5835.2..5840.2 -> 22.3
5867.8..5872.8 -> 20.9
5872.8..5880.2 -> 21.6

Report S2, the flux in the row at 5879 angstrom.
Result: 21.6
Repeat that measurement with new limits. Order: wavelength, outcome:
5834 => 21.4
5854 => 21.4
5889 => 17.2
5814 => 22.1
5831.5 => 21.7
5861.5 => 20.7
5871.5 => 20.8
